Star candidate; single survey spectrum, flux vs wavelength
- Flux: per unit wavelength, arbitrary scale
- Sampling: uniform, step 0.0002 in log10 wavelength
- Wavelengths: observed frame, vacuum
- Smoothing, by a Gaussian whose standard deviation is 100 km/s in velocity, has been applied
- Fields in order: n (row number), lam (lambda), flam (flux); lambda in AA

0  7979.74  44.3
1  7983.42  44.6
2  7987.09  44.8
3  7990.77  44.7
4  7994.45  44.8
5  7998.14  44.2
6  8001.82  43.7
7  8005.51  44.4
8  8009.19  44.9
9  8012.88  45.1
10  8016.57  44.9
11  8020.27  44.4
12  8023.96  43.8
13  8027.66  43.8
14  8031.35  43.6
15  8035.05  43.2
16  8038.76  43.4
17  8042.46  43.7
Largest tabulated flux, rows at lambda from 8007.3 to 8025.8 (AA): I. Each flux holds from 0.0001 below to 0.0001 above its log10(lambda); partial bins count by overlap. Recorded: 45.1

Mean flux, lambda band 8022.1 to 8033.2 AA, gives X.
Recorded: 43.8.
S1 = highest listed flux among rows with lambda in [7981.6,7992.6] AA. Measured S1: 44.8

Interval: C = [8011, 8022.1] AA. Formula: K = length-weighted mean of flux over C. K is 44.8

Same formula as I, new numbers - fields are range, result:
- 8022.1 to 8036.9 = 43.8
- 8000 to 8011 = 44.9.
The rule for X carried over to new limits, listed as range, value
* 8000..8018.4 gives 44.6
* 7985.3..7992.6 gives 44.7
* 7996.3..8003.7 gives 44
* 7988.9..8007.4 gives 44.4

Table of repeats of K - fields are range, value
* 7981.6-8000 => 44.6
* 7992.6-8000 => 44.5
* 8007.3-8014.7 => 45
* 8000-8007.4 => 44.1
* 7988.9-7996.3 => 44.7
